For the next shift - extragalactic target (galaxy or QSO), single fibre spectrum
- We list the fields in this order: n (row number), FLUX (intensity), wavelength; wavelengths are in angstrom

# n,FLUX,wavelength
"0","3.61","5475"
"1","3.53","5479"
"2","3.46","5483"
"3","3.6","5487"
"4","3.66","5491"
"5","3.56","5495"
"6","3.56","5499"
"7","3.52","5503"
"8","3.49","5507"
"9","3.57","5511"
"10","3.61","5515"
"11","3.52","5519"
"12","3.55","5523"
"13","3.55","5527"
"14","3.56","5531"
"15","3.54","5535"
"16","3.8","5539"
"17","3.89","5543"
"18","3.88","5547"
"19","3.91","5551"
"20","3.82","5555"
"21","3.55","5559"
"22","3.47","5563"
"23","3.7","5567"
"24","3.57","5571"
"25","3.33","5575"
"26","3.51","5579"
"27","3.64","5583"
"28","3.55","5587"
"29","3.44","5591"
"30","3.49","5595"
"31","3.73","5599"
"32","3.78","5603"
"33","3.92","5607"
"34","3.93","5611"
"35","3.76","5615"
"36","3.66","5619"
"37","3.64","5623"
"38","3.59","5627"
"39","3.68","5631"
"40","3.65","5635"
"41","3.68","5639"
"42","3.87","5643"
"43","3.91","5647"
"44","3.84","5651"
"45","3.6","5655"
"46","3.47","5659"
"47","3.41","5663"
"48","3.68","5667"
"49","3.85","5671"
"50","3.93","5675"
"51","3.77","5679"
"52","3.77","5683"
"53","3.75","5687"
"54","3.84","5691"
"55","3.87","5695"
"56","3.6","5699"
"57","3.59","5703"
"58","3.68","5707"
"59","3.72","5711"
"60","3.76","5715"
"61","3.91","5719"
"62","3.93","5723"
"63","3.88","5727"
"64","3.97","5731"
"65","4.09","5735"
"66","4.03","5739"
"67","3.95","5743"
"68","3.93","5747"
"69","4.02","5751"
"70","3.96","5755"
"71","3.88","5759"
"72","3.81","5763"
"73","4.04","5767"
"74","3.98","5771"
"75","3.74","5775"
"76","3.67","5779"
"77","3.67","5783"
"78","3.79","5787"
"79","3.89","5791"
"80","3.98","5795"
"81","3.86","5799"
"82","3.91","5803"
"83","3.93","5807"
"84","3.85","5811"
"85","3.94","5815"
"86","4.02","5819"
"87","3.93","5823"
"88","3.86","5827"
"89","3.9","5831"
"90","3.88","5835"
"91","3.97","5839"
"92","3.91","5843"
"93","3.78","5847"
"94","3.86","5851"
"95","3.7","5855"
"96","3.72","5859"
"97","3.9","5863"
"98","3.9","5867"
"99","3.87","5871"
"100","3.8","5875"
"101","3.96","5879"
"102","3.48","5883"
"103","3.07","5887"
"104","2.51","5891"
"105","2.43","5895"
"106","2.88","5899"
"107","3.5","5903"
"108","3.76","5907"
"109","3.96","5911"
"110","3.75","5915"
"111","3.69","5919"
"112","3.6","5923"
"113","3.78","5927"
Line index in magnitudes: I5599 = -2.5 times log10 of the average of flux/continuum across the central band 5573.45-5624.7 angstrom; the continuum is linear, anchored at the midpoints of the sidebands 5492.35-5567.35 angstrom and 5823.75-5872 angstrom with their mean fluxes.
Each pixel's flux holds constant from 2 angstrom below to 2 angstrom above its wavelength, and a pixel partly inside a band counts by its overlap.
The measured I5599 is 0.01 mag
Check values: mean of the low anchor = 3.63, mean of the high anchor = 3.86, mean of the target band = 3.65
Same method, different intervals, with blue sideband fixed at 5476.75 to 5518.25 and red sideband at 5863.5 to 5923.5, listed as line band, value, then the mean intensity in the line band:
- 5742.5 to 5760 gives -0.13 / 3.95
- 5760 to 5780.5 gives -0.10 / 3.85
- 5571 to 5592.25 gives 0.01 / 3.5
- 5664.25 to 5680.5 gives -0.08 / 3.79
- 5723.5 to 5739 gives -0.14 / 3.98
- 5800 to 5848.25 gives -0.12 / 3.91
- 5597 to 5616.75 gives -0.09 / 3.82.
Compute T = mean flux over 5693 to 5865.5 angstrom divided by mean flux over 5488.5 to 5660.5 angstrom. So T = 1.06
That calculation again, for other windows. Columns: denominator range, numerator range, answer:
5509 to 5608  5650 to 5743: 1.04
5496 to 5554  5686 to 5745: 1.05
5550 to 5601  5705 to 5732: 1.07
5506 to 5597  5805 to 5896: 1.03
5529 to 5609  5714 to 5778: 1.08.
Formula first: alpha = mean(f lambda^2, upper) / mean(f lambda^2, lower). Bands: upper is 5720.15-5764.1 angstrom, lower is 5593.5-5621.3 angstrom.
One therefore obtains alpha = 1.10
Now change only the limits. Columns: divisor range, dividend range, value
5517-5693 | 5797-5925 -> 1.10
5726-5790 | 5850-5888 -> 1.00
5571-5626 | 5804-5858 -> 1.16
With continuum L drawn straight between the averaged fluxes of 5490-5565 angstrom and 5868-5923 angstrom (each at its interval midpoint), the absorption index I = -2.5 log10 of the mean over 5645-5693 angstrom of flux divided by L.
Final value -0.05 mag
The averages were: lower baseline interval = 3.63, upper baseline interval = 3.45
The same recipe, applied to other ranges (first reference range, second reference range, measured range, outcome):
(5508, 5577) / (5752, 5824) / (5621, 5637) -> 0.02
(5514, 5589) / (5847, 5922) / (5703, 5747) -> -0.09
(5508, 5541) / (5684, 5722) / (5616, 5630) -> 0.01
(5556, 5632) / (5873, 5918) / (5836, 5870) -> -0.13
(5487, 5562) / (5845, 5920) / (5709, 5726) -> -0.07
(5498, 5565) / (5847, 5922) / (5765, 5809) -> -0.08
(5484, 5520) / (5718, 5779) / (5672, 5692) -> 0.01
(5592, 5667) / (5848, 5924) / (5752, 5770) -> -0.09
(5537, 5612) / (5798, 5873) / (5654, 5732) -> 0.01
